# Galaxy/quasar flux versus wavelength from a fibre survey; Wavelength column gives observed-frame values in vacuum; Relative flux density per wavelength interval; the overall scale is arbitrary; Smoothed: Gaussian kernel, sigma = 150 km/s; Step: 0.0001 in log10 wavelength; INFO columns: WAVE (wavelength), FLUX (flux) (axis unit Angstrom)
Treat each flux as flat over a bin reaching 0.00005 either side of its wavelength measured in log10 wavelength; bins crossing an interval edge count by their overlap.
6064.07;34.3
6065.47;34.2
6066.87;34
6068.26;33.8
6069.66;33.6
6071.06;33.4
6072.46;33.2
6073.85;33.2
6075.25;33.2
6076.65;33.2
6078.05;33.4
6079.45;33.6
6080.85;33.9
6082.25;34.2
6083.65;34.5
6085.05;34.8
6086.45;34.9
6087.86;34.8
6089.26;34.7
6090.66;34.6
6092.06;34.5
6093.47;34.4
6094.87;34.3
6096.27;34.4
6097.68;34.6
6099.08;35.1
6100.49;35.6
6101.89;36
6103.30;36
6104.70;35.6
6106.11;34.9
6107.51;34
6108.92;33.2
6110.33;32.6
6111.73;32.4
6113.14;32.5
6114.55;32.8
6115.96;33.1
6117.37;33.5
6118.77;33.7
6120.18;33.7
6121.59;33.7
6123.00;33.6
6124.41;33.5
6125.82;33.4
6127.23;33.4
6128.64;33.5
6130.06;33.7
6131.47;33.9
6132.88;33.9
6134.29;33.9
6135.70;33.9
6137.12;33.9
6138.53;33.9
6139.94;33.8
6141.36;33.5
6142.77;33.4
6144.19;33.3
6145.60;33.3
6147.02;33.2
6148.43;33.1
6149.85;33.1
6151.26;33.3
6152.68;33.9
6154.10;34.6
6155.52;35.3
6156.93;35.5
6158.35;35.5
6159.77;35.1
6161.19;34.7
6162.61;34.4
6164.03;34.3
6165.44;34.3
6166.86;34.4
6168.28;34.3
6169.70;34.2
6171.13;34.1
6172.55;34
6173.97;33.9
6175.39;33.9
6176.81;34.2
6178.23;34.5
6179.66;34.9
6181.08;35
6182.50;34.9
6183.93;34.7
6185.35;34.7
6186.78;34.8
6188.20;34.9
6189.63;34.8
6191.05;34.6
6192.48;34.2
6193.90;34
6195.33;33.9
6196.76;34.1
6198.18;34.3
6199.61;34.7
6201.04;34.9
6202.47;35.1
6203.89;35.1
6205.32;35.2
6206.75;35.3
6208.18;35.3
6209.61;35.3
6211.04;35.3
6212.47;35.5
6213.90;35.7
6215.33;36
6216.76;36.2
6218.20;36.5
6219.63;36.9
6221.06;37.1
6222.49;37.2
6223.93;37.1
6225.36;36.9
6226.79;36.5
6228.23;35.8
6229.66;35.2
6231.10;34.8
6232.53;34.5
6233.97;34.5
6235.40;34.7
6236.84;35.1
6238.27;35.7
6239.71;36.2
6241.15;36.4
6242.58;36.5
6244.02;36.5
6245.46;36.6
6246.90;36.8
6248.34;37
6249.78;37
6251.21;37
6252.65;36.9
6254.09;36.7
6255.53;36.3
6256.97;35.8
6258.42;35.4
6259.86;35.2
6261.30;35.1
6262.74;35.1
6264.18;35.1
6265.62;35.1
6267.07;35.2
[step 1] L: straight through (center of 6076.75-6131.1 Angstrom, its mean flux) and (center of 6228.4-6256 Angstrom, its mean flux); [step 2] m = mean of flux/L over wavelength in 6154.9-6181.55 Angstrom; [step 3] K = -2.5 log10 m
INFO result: 0.01 mag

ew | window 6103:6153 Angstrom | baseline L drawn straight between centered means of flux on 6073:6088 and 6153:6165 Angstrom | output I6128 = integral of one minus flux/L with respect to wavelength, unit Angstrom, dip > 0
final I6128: 1.3 Angstrom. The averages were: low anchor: 33.9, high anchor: 34.9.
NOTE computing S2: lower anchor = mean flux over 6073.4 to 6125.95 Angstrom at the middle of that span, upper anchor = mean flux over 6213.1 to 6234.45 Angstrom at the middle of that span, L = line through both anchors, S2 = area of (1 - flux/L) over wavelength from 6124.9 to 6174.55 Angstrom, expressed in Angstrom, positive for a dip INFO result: 1.2 Angstrom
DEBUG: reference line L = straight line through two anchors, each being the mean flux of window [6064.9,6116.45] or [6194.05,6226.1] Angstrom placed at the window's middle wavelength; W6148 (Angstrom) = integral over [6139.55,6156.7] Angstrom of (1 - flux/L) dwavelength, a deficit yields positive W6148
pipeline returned 0.55 Angstrom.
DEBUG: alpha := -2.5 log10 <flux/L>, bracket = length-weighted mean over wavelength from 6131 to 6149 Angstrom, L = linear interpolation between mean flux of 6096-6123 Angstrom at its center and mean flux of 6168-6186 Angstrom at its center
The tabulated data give 0.02 mag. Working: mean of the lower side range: 34.1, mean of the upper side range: 34.4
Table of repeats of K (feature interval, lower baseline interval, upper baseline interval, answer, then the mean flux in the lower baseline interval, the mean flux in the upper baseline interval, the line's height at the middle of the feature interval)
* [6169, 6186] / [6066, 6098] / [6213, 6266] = 0.03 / 34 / 36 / 35.3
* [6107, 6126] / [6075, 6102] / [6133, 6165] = 0.03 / 34.4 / 34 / 34.2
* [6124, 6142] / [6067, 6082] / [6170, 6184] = 0.01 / 33.5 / 34.4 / 34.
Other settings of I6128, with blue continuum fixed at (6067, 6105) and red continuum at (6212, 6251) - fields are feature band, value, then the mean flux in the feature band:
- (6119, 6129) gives 0.4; 33.6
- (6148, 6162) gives 0.3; 34.4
